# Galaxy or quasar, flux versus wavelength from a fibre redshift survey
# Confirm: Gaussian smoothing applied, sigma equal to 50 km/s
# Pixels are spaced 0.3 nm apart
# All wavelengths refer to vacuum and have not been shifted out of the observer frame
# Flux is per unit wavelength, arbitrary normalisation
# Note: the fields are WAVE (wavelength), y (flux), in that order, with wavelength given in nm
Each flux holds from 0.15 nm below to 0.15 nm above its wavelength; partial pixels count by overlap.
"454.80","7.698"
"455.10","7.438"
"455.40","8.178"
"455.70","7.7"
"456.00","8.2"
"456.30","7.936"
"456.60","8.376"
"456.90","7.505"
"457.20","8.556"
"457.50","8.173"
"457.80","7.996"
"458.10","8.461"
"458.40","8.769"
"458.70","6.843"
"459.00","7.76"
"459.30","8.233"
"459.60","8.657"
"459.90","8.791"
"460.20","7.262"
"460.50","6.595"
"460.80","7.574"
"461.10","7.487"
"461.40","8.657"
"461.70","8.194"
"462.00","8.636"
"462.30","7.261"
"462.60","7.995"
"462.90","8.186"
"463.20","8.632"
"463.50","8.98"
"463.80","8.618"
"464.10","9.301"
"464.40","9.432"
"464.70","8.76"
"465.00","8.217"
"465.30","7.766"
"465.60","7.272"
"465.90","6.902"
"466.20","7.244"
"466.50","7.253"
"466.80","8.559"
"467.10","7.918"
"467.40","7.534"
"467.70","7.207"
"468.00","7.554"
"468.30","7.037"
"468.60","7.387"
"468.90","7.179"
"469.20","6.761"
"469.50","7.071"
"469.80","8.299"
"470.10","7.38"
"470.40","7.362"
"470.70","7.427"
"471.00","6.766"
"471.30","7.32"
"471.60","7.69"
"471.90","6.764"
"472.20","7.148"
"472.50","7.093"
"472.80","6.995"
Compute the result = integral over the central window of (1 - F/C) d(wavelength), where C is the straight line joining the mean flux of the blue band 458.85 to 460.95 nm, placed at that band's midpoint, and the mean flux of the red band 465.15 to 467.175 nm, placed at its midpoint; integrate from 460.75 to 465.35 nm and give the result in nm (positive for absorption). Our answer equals -0.42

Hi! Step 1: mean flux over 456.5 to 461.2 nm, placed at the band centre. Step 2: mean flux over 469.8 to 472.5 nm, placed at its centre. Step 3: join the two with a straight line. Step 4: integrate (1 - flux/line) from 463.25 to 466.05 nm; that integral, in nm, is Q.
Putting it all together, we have -0.27 nm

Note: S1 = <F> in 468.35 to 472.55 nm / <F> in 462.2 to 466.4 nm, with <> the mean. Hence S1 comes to 0.9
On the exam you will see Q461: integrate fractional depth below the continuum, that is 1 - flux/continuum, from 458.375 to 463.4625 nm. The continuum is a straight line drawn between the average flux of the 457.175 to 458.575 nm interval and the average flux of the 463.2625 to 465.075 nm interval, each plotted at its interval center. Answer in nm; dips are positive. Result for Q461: 0.38 nm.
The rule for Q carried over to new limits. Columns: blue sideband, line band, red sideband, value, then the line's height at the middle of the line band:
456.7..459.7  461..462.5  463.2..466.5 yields 0.02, 8.16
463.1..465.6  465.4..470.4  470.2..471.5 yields 0.28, 7.87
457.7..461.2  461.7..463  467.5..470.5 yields -0.05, 7.71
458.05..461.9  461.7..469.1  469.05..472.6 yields -0.33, 7.6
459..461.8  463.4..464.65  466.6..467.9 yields -0.19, 7.84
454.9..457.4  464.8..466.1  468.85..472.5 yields -0.01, 7.52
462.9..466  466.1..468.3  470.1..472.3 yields 0.10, 7.92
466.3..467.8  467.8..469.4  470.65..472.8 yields 0.07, 7.51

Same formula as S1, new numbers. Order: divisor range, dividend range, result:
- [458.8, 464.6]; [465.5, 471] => 0.90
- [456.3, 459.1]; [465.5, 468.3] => 0.93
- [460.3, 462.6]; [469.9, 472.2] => 0.93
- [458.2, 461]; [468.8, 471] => 0.93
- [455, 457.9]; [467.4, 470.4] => 0.91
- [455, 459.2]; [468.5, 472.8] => 0.91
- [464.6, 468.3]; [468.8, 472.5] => 0.95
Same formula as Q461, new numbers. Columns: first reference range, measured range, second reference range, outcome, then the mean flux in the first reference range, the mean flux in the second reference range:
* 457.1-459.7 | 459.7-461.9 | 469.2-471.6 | 0.042 nm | 8.14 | 7.36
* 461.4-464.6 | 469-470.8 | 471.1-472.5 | 0.026 nm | 8.53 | 7.2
